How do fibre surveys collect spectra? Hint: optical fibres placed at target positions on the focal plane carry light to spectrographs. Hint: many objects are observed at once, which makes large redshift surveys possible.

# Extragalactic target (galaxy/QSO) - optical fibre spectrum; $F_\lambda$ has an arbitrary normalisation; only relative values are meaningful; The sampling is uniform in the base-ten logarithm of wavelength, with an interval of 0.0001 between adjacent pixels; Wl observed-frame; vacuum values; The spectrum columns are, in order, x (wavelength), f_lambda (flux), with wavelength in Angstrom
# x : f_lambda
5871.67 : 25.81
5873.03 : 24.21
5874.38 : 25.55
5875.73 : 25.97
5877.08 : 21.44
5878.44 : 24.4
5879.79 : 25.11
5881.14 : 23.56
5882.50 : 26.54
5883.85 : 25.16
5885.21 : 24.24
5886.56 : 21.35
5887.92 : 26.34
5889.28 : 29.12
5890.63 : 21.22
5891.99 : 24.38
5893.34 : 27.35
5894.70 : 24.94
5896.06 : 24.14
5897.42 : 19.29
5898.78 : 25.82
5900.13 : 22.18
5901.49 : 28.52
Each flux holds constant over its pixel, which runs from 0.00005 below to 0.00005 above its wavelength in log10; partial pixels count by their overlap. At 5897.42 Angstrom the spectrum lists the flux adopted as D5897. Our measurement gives 19.29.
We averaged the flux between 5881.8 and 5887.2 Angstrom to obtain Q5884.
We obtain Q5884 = 24.3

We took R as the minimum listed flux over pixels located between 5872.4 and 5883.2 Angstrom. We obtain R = 21.44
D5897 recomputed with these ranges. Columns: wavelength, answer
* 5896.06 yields 24.14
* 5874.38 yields 25.55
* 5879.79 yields 25.11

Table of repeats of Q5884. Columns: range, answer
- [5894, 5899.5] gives 23.5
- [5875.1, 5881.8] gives 24.1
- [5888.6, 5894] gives 25.5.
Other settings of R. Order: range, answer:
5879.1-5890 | 21.35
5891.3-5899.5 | 19.29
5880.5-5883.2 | 23.56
